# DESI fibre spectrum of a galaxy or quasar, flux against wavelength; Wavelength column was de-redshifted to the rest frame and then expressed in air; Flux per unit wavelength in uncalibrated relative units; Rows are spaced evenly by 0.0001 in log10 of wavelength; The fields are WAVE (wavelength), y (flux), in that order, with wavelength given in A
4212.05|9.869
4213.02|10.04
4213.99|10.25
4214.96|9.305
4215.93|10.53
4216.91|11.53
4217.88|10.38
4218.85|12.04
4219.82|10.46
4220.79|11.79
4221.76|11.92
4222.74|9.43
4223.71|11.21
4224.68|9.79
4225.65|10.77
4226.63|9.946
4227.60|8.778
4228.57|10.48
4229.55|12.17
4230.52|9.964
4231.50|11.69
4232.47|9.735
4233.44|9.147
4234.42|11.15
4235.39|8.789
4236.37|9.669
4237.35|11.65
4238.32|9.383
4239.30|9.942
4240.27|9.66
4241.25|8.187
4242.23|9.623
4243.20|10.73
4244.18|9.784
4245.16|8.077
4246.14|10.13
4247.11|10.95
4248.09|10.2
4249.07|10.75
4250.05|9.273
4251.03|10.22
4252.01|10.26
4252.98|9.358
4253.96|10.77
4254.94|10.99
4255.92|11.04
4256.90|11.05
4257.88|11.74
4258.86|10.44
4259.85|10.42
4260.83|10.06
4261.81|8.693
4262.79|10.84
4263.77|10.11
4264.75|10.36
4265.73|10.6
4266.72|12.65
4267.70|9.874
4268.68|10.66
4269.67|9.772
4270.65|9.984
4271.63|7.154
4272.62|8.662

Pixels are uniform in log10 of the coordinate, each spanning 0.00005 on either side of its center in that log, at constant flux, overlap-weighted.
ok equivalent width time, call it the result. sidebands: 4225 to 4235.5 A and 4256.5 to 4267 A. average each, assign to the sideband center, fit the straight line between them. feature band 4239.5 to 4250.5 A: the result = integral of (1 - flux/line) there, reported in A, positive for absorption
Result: 0.7 A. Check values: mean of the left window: 10.3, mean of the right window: 10.6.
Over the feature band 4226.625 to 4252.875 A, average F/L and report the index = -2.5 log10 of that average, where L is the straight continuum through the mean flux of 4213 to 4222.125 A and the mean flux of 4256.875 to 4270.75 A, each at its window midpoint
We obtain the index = 0.07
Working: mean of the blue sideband 10.9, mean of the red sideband 10.5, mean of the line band 10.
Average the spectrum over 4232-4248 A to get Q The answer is 9.8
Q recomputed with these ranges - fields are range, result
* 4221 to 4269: 10.3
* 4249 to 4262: 10.4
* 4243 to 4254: 9.99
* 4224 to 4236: 10.2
